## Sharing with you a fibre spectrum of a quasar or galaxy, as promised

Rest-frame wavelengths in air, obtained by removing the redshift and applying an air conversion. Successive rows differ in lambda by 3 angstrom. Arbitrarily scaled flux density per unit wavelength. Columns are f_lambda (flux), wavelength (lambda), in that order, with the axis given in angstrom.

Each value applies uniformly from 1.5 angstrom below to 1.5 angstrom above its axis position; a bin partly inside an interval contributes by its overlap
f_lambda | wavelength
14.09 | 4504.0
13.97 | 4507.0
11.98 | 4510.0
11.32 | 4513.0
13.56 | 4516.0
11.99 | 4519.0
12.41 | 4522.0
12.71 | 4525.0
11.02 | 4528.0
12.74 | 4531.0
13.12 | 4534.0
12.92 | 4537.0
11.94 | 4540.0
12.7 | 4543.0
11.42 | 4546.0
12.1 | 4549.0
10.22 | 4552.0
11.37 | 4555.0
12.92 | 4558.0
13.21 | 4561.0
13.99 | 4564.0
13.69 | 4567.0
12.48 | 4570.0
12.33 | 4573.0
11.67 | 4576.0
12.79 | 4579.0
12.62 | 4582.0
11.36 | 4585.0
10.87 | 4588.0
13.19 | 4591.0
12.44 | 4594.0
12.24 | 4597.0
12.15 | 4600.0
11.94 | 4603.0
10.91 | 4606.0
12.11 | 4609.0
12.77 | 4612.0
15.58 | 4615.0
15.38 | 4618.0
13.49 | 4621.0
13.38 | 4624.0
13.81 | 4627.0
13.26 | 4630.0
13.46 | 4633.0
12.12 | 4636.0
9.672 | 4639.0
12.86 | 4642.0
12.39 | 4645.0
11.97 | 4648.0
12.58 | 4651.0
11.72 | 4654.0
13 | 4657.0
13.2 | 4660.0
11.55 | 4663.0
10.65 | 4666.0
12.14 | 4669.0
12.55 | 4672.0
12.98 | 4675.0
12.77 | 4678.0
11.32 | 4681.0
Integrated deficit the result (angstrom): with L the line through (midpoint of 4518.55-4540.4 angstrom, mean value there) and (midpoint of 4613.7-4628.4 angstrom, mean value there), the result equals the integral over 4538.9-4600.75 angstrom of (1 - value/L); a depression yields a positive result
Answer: 4.5 angstrom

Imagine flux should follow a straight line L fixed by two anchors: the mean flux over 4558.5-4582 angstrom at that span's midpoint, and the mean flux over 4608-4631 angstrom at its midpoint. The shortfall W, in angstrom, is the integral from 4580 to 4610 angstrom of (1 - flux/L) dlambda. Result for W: 3.0 angstrom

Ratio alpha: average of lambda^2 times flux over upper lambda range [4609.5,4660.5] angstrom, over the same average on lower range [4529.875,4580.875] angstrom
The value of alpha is 1.08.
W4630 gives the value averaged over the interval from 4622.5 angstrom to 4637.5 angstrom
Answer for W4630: 13.2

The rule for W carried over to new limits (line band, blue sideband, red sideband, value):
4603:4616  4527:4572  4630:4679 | -0.3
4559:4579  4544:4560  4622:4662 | -1.7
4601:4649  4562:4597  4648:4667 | -2.1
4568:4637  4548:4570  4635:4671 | -2.6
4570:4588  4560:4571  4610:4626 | 2.0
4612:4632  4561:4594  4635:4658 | -3.0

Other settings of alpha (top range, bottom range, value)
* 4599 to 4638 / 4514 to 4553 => 1.11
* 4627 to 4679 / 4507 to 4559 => 1.07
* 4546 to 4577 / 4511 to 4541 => 1.01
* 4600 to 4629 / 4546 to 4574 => 1.09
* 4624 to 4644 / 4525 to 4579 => 1.05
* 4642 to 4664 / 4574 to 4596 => 1.05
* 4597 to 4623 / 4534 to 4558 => 1.12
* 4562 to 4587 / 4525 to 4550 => 1.04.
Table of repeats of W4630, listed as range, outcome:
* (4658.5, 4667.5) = 11.8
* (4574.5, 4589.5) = 11.9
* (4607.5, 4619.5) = 14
